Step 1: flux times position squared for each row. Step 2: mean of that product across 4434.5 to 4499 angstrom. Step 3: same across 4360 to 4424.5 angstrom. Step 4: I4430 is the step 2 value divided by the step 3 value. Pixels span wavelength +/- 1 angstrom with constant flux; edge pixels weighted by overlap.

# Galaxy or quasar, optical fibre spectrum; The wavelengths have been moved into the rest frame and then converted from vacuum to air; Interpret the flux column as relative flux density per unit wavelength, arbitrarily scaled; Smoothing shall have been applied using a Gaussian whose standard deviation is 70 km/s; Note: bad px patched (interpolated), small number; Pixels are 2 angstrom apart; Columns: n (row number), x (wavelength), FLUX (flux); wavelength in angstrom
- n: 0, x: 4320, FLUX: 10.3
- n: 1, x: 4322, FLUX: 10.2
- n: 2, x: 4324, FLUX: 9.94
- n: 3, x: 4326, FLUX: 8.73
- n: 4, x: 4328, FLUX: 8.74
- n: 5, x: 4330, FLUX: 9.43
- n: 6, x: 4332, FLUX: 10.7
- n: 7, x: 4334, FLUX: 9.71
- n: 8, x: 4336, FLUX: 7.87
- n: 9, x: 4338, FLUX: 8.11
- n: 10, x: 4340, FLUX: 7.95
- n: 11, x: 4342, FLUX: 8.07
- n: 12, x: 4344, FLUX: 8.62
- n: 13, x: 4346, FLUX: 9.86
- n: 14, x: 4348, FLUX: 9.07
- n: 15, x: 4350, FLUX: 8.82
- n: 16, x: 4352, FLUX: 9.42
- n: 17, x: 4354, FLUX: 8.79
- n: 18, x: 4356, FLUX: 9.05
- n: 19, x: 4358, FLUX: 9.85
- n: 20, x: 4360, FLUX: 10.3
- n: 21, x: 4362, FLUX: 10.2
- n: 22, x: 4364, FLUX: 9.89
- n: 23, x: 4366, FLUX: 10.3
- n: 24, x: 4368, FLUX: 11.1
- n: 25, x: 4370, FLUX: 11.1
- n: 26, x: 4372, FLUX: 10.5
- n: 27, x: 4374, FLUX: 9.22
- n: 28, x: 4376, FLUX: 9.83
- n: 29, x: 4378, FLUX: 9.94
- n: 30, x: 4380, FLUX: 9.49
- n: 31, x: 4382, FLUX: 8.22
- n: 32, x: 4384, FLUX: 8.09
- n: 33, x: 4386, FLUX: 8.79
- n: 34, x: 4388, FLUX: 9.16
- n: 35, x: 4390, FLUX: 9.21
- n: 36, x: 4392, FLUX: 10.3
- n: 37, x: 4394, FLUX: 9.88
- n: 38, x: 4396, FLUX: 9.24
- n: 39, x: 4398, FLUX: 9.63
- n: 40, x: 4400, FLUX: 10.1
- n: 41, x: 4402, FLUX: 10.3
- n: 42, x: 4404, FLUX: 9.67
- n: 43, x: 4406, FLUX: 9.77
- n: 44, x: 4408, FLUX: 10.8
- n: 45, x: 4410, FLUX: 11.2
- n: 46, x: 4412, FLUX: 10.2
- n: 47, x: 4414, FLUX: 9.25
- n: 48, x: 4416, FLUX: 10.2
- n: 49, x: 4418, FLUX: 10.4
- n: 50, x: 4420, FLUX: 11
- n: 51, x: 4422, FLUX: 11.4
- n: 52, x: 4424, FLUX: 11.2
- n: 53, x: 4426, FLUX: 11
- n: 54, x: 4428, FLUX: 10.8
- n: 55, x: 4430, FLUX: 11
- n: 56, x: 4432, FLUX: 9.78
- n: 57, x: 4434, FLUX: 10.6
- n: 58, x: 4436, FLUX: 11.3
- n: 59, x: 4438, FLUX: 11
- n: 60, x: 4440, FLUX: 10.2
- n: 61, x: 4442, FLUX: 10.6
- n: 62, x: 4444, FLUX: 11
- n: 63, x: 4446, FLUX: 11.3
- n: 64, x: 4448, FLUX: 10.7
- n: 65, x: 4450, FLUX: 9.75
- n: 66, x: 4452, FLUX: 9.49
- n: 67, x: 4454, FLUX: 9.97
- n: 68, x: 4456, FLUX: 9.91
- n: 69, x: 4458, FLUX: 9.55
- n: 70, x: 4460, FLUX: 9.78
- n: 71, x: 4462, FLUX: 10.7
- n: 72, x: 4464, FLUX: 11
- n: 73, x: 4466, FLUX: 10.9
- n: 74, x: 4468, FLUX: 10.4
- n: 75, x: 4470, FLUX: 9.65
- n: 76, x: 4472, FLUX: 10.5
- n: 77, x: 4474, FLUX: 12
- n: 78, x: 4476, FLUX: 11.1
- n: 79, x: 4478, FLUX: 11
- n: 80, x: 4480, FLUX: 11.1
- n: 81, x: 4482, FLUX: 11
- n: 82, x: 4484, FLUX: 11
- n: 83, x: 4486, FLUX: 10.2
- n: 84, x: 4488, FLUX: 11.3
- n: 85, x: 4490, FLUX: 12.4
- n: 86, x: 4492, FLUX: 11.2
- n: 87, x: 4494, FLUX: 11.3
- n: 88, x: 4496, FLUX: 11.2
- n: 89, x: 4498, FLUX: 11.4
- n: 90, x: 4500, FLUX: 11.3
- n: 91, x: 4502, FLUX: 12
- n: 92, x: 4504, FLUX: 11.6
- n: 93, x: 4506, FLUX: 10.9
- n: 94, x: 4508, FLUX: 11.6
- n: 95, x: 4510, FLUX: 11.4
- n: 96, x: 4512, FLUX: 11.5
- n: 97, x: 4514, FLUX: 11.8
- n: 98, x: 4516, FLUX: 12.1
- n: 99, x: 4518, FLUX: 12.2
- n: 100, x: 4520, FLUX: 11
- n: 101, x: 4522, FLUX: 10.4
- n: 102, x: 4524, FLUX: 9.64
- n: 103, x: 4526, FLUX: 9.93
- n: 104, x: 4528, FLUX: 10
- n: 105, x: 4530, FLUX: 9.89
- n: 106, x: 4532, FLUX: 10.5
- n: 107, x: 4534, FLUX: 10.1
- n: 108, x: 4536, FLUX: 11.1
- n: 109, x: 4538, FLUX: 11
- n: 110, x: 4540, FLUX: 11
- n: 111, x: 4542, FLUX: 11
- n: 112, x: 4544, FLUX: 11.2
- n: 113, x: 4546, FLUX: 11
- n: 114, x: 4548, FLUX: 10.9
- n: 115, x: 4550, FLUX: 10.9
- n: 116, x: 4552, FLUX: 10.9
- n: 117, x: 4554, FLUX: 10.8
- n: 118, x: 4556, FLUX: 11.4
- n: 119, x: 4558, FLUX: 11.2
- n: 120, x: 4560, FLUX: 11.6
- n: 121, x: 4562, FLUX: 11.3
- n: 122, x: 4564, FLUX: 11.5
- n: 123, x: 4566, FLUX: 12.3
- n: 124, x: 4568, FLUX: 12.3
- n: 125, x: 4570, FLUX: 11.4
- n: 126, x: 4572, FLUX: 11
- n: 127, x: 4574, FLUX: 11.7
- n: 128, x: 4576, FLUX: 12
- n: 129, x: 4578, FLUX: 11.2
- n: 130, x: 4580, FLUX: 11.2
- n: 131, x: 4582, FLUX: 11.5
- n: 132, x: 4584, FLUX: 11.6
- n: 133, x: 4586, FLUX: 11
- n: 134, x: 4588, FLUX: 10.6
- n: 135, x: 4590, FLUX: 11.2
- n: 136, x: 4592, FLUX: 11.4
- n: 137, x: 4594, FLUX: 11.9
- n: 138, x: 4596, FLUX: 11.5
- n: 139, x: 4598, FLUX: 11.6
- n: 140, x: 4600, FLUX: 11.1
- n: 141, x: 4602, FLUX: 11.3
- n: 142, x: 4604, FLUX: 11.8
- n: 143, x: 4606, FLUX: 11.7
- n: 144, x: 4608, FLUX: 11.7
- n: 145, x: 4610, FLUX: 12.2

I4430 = 1.11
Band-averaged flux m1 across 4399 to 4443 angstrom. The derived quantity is 10.5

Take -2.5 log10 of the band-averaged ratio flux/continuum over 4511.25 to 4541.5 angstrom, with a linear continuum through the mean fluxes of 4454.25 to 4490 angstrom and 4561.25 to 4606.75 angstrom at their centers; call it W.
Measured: 0.03 mag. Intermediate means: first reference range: 10.7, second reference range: 11.5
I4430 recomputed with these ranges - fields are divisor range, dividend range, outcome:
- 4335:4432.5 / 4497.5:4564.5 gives 1.21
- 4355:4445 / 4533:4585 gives 1.19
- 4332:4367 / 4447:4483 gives 1.20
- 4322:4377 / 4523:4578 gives 1.27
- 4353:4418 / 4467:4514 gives 1.20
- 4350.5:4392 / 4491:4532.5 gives 1.23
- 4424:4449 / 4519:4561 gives 1.04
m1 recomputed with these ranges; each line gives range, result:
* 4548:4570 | 11.4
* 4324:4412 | 9.52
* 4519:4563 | 10.8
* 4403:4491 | 10.6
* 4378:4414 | 9.65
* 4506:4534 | 10.9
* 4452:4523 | 11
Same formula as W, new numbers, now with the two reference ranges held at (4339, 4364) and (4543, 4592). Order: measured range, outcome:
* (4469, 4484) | -0.05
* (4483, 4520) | -0.08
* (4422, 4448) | -0.09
